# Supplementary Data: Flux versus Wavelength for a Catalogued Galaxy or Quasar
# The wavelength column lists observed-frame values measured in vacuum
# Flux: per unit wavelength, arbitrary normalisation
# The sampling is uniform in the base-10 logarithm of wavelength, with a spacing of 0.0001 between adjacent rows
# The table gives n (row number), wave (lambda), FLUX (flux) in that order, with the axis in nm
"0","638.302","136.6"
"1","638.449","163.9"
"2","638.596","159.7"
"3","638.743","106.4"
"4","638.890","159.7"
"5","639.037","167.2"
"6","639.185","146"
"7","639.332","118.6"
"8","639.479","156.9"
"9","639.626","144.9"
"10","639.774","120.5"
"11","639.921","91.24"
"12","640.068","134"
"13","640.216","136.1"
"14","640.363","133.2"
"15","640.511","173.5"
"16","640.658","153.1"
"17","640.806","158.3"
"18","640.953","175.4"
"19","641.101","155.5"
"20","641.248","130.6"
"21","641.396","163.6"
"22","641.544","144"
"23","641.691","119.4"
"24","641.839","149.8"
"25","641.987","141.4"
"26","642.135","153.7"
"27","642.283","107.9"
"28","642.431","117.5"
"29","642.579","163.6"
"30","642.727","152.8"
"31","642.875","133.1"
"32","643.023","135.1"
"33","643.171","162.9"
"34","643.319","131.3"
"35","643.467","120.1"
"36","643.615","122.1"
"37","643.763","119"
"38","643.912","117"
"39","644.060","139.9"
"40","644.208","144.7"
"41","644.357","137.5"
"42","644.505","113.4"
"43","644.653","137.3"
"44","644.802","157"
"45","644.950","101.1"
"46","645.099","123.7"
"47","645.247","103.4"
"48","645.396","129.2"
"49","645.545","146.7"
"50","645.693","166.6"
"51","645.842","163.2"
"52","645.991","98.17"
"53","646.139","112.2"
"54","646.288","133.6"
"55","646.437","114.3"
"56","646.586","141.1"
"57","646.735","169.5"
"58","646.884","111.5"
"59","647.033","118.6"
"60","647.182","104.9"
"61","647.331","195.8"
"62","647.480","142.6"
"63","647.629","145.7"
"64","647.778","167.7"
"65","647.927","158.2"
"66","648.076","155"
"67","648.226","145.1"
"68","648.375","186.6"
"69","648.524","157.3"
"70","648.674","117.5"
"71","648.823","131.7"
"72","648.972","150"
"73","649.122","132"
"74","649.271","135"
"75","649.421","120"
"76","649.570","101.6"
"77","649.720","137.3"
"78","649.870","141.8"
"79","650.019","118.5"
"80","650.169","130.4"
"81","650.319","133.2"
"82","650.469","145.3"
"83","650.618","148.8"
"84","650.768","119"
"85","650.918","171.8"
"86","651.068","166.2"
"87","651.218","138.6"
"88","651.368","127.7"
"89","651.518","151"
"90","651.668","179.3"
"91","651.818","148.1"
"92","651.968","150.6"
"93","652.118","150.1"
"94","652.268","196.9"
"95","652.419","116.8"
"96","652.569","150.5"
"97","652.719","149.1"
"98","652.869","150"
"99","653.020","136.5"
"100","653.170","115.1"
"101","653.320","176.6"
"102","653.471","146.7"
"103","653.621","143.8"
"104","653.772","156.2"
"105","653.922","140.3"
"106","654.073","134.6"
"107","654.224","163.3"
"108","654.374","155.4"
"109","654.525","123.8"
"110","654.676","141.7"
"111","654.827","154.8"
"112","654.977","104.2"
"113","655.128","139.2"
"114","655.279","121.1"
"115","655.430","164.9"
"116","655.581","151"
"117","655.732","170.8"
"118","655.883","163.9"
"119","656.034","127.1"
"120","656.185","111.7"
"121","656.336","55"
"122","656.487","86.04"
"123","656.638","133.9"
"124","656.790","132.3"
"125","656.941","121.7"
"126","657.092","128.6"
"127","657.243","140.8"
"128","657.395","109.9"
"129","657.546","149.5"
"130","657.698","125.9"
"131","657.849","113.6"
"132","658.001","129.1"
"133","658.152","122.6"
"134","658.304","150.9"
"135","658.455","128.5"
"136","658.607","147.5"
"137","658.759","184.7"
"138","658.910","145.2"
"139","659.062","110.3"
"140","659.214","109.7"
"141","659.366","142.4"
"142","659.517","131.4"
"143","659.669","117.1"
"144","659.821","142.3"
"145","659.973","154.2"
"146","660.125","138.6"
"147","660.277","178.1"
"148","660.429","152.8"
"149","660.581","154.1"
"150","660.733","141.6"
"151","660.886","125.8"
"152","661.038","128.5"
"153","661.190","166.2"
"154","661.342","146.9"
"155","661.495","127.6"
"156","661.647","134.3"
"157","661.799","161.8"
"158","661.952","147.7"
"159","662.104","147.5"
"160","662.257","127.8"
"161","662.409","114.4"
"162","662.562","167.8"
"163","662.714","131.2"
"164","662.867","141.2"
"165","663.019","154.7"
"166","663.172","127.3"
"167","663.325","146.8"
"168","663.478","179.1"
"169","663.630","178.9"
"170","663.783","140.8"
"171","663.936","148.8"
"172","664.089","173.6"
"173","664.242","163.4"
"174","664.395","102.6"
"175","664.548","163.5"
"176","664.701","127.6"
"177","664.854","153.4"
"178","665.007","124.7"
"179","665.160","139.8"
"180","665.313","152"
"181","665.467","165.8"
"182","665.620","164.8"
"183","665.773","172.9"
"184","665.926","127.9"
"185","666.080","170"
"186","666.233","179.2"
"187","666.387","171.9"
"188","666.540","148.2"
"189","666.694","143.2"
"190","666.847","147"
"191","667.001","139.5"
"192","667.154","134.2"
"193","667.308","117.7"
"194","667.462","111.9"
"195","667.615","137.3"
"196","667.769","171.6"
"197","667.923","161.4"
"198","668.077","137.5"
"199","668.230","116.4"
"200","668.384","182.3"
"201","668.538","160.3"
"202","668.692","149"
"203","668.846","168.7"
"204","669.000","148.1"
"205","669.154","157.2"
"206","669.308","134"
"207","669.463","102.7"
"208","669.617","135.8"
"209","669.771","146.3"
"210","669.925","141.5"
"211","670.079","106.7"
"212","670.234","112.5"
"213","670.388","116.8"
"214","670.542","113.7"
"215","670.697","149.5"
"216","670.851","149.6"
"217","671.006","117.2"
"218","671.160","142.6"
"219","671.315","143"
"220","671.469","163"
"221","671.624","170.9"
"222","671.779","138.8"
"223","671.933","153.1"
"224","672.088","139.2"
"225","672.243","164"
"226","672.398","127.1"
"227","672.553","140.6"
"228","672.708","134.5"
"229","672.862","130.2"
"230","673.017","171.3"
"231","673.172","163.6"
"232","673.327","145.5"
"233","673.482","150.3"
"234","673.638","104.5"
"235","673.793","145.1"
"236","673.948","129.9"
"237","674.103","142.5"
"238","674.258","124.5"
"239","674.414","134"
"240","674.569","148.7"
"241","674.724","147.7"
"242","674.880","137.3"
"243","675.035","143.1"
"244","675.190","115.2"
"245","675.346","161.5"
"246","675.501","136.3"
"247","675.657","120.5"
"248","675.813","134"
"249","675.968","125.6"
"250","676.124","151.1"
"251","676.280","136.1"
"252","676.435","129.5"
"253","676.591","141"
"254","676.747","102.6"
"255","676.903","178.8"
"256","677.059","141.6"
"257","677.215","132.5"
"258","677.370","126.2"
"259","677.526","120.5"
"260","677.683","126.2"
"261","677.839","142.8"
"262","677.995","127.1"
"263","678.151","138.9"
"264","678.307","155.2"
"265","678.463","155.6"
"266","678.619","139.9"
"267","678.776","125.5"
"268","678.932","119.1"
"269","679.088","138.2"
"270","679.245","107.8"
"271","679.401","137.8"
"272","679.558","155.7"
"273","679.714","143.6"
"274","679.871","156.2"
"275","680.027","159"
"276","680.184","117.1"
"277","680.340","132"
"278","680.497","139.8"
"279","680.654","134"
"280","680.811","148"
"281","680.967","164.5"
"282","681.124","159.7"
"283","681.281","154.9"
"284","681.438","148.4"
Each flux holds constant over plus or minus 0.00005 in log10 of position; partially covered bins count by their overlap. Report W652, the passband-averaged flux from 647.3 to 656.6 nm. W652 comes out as 142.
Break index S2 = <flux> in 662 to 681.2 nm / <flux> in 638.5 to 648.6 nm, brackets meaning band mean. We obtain 1.02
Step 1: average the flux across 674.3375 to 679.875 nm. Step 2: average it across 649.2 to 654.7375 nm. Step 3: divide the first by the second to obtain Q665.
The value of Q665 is 0.95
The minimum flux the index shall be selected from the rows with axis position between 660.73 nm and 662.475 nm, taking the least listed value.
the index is 114.4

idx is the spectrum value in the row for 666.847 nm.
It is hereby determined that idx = 147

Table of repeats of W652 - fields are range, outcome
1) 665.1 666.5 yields 160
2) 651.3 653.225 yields 148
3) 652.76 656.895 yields 137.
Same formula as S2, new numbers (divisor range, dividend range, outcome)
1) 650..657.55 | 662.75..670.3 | 1.05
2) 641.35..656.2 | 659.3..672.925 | 1.03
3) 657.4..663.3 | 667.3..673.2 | 1.02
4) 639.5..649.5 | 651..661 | 1.01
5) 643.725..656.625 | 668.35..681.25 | 1.01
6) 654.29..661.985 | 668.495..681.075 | 1.02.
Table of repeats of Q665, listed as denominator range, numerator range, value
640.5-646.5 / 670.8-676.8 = 1.02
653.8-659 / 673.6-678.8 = 1.01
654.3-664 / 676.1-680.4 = 0.99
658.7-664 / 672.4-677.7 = 0.95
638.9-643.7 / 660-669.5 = 1.04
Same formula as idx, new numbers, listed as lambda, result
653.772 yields 156.2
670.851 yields 149.6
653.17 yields 115.1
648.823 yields 131.7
